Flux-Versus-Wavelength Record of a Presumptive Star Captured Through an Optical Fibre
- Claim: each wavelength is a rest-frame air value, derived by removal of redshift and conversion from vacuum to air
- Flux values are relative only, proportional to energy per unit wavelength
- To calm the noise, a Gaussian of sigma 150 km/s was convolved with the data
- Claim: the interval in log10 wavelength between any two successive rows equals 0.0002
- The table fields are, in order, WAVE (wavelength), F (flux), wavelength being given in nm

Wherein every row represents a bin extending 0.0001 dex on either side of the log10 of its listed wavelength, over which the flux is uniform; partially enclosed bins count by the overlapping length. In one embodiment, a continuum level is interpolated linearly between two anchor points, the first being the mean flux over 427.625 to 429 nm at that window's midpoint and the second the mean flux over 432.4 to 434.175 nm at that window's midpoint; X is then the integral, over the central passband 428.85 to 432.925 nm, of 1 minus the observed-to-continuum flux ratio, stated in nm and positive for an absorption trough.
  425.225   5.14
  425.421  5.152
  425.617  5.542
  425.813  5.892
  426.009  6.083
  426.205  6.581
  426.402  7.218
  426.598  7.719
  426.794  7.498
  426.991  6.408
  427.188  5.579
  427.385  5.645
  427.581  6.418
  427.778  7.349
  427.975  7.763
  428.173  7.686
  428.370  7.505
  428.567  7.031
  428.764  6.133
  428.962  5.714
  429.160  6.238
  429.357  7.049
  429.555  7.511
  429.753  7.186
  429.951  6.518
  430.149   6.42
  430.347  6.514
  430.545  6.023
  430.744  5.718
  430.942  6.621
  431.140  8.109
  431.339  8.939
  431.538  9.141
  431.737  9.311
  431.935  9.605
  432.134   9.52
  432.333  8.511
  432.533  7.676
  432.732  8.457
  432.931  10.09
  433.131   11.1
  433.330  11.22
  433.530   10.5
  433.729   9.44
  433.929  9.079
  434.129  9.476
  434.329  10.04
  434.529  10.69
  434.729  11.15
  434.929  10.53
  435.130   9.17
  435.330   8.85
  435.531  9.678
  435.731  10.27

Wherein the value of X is 0.41 nm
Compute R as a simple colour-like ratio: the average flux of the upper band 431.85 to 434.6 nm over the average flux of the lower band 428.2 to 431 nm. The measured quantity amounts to 1.46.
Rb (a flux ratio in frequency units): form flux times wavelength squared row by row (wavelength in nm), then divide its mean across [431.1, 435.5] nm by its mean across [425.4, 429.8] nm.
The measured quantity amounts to 1.48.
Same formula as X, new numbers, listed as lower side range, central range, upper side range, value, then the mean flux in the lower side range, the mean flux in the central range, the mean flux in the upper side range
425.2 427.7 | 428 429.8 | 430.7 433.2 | 0.10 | 6.26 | 6.92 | 8.71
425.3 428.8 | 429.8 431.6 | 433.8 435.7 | 0.24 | 6.62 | 7.07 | 9.86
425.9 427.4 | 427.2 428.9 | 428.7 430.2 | -0.06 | 6.64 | 6.85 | 6.61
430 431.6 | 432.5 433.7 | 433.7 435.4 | -0.15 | 7.12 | 9.94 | 9.86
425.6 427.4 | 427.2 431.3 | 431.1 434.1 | 0.53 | 6.49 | 6.77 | 9.41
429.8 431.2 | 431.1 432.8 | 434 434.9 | -0.20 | 6.54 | 8.83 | 10.3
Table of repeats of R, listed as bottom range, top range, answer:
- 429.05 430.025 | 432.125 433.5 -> 1.39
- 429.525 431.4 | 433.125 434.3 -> 1.46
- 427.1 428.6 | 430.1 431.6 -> 1.04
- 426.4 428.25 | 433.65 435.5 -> 1.42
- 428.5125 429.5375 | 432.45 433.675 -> 1.52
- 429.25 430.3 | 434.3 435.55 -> 1.45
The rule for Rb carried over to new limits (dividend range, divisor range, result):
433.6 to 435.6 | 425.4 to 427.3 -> 1.59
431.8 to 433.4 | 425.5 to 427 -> 1.48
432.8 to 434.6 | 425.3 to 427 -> 1.63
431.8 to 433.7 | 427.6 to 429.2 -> 1.42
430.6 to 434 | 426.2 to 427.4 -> 1.37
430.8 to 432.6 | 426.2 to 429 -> 1.27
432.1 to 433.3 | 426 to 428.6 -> 1.38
